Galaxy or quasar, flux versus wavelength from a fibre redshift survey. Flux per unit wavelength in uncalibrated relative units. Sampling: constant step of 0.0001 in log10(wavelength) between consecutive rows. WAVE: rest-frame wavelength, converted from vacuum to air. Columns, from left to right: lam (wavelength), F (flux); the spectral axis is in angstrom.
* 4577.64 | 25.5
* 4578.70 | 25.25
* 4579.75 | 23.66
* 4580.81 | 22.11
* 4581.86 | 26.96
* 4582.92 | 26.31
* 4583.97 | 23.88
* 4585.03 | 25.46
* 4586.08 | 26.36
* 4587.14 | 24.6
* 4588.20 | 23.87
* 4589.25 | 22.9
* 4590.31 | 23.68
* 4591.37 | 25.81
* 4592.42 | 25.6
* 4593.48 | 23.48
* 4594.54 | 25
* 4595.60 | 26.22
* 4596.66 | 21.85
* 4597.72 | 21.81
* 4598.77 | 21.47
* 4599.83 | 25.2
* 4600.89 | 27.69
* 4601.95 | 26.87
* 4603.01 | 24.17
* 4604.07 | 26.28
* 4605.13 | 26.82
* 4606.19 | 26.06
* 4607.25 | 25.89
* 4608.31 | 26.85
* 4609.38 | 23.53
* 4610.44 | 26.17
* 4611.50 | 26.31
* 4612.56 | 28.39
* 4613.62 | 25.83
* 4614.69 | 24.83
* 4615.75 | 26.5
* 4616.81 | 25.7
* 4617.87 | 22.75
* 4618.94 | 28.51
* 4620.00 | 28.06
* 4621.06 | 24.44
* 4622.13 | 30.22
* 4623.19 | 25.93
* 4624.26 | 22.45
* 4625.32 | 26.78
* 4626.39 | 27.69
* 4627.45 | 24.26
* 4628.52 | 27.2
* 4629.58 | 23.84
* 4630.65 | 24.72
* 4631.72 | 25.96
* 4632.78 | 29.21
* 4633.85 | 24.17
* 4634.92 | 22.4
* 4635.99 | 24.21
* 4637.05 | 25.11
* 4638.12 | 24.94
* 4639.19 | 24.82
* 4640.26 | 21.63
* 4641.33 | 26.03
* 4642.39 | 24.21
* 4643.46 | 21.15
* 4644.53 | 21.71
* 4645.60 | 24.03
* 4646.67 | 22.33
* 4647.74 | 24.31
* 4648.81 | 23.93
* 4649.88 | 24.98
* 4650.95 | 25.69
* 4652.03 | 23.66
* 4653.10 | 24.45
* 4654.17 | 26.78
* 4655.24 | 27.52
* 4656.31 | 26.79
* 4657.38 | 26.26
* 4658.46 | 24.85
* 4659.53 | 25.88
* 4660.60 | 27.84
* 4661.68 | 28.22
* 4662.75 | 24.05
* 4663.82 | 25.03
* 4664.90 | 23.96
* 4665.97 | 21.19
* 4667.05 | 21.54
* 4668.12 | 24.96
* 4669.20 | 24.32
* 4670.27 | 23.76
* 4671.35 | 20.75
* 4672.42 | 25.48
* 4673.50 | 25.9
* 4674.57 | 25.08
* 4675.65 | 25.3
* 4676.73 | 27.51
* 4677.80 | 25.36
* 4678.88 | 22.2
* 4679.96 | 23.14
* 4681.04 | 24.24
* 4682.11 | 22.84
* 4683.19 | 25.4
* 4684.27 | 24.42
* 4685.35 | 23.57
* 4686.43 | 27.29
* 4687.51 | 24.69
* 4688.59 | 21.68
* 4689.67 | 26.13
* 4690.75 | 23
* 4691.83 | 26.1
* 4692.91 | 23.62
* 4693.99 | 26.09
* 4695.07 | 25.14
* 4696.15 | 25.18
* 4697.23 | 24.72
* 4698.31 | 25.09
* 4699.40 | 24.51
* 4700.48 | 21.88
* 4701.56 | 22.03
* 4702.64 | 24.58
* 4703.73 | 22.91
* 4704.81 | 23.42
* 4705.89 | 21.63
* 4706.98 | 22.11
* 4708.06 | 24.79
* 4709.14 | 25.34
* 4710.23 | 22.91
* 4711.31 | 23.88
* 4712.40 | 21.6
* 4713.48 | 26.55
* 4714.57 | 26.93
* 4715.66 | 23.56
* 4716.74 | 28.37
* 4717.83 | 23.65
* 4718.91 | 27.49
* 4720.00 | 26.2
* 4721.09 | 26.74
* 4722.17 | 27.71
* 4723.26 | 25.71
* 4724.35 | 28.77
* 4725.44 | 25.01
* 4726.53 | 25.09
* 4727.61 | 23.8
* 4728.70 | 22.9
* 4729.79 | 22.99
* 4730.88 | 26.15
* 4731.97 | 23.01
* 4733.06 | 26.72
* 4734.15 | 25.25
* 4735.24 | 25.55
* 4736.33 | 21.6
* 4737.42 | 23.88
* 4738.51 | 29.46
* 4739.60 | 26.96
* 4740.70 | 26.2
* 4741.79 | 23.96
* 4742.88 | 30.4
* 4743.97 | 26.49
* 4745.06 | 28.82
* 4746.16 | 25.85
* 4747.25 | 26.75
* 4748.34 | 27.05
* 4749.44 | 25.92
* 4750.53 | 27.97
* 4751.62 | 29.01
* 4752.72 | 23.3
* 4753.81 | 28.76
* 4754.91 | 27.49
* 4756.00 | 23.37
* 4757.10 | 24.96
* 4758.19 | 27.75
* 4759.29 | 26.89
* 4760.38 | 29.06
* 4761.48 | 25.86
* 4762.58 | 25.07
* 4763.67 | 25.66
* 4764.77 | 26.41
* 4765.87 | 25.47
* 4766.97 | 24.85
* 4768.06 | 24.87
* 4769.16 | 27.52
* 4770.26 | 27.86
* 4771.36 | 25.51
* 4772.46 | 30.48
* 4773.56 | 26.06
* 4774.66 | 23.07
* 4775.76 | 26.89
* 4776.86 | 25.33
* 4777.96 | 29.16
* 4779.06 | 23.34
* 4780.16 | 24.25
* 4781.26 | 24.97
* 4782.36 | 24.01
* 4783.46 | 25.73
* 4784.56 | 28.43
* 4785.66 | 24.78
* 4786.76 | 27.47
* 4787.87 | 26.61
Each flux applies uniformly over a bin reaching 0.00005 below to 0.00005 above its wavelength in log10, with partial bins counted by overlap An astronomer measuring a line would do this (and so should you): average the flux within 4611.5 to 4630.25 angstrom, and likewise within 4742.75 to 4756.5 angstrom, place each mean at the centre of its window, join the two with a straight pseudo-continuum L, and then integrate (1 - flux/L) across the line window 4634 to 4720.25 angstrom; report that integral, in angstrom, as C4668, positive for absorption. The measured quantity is 6.52 angstrom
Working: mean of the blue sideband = 26.1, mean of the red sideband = 26.9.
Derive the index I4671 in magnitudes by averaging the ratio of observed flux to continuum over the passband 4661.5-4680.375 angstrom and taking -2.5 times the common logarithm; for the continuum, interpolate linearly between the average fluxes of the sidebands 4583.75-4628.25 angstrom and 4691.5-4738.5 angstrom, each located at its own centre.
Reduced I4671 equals 0.03 mag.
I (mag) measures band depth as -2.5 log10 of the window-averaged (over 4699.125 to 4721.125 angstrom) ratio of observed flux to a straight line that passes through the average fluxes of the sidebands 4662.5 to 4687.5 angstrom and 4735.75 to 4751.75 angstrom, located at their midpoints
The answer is 0.05 mag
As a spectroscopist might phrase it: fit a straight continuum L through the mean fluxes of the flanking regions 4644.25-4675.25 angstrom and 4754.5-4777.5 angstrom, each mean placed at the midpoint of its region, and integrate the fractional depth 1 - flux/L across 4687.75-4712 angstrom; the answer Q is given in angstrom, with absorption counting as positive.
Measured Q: 1.3 angstrom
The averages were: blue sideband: 24.7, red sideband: 26.2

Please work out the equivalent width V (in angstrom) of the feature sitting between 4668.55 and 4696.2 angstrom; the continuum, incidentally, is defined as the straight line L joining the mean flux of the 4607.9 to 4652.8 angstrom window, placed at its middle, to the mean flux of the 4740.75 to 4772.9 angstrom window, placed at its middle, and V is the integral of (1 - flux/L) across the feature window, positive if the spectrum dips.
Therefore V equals 1.3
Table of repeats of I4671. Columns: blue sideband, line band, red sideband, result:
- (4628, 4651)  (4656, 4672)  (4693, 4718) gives -0.01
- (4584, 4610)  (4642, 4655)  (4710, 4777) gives 0.06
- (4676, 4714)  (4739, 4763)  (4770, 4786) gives -0.06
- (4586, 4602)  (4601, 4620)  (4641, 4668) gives -0.07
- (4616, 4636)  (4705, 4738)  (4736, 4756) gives 0.07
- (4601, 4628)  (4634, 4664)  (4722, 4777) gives 0.06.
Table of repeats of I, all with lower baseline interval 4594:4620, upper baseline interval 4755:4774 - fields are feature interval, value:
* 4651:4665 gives 0.00 mag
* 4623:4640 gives 0.02 mag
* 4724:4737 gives 0.06 mag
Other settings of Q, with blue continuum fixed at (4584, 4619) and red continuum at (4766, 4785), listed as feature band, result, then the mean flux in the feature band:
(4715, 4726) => -0.3 angstrom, 26.3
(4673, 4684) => 0.4 angstrom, 24.7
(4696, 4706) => 0.8 angstrom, 23.6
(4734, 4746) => -0.2 angstrom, 26.2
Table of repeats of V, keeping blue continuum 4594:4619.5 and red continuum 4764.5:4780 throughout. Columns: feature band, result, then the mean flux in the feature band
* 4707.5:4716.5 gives 0.5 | 24.6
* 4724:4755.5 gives 0.0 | 26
